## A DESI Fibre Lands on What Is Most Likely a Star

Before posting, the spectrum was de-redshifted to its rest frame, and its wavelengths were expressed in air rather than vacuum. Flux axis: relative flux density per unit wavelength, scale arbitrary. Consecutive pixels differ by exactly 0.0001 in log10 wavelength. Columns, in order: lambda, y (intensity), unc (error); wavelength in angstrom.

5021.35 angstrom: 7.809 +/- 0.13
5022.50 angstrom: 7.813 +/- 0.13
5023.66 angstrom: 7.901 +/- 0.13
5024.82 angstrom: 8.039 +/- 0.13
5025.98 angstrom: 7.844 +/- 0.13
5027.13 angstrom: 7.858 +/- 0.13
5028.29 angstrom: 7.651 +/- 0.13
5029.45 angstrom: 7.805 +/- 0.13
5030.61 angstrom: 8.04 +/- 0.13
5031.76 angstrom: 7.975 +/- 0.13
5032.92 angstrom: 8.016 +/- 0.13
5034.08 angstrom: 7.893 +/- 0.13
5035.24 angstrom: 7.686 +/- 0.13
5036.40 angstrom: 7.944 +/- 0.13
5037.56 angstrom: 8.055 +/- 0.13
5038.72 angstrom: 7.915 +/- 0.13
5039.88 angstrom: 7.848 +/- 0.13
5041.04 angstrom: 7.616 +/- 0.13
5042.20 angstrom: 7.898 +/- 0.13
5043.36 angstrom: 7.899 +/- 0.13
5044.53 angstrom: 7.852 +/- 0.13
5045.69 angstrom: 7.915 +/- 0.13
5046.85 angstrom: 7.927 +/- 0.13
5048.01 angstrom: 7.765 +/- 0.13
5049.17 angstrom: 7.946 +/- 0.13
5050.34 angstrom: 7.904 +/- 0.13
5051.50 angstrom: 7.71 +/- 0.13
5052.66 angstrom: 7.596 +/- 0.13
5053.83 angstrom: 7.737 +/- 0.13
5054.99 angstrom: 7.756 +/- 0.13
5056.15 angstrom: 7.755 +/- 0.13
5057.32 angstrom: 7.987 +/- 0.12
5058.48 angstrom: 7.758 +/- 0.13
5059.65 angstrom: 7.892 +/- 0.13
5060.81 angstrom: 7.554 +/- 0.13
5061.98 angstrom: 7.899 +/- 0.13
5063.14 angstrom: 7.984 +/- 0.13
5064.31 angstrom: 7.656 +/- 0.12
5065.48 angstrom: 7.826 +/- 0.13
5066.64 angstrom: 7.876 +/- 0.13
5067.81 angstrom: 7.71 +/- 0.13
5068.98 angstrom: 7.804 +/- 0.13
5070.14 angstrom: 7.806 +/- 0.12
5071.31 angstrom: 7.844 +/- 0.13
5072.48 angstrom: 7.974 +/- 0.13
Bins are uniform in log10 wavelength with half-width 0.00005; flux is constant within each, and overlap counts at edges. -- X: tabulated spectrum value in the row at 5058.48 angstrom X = 7.758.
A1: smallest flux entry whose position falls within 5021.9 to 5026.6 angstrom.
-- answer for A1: 7.813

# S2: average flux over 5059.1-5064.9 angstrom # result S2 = 7.79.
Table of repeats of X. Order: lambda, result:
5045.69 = 7.915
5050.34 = 7.904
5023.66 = 7.901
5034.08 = 7.893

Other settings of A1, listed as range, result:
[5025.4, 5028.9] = 7.651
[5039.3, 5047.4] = 7.616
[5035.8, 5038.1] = 7.944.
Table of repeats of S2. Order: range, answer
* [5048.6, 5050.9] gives 7.9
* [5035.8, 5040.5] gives 7.94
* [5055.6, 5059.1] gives 7.82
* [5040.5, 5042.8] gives 7.77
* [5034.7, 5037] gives 7.82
